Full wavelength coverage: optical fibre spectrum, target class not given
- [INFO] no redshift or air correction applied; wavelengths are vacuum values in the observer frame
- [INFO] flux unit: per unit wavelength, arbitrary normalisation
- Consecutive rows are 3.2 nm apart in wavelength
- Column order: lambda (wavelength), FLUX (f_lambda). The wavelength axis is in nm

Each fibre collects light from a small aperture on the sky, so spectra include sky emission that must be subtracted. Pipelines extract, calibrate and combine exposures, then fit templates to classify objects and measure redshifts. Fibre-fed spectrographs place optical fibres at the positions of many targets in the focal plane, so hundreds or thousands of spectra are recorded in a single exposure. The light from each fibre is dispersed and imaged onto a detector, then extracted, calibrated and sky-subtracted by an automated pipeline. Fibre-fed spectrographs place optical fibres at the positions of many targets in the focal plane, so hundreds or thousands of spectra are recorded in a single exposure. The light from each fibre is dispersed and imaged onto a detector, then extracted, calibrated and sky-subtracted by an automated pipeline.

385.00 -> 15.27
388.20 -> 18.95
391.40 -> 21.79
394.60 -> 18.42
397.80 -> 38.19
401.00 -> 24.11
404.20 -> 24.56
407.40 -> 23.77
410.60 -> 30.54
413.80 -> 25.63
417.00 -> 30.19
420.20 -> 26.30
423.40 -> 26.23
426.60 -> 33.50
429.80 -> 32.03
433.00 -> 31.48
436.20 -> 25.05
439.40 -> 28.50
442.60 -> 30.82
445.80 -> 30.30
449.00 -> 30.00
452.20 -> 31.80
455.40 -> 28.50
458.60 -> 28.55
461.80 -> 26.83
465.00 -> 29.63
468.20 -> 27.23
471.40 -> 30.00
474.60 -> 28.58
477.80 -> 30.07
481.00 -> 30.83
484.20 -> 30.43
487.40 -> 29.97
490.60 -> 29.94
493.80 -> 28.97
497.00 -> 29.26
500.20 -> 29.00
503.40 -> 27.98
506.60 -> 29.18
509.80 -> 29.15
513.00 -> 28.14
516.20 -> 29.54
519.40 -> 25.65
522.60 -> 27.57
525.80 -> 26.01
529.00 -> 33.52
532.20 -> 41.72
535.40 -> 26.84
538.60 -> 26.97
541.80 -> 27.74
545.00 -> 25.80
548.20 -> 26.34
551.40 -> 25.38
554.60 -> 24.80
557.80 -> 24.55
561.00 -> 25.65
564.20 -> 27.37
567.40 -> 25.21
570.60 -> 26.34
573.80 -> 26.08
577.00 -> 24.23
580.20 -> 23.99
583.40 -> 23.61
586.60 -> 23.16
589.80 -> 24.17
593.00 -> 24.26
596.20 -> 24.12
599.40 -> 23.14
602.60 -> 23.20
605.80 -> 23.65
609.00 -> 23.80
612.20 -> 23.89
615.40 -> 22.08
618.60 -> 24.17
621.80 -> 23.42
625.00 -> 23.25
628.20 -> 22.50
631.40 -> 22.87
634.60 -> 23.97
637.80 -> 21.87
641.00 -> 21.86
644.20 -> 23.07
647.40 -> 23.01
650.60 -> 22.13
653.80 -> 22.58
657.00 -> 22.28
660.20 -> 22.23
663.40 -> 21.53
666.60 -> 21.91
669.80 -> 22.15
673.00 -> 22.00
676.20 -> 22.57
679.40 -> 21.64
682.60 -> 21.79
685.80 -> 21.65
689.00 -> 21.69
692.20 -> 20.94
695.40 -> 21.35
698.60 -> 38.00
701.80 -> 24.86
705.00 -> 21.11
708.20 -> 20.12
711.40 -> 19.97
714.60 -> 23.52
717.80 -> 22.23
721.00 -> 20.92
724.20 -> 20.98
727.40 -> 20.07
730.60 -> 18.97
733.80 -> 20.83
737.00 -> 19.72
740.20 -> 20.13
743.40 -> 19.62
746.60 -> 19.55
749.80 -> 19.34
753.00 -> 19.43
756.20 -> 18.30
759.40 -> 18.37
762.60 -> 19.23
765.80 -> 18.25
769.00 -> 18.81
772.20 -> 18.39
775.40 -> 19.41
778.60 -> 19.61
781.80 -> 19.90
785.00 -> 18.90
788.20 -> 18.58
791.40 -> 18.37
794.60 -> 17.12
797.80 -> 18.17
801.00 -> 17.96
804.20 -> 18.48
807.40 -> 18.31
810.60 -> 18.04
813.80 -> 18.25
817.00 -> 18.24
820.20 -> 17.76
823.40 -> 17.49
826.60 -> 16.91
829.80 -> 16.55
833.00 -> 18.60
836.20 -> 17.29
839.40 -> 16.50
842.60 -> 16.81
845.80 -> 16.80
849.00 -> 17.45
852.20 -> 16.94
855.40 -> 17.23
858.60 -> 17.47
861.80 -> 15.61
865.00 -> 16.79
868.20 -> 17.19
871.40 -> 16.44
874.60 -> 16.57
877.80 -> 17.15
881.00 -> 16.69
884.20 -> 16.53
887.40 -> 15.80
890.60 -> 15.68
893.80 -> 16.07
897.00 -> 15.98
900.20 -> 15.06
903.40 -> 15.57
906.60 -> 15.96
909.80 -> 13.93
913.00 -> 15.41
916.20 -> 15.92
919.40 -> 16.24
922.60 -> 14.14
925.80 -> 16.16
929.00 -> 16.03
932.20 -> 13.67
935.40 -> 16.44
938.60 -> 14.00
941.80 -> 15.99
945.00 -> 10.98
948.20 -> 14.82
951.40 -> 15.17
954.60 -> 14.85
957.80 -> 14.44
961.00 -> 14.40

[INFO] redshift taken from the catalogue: 0.06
